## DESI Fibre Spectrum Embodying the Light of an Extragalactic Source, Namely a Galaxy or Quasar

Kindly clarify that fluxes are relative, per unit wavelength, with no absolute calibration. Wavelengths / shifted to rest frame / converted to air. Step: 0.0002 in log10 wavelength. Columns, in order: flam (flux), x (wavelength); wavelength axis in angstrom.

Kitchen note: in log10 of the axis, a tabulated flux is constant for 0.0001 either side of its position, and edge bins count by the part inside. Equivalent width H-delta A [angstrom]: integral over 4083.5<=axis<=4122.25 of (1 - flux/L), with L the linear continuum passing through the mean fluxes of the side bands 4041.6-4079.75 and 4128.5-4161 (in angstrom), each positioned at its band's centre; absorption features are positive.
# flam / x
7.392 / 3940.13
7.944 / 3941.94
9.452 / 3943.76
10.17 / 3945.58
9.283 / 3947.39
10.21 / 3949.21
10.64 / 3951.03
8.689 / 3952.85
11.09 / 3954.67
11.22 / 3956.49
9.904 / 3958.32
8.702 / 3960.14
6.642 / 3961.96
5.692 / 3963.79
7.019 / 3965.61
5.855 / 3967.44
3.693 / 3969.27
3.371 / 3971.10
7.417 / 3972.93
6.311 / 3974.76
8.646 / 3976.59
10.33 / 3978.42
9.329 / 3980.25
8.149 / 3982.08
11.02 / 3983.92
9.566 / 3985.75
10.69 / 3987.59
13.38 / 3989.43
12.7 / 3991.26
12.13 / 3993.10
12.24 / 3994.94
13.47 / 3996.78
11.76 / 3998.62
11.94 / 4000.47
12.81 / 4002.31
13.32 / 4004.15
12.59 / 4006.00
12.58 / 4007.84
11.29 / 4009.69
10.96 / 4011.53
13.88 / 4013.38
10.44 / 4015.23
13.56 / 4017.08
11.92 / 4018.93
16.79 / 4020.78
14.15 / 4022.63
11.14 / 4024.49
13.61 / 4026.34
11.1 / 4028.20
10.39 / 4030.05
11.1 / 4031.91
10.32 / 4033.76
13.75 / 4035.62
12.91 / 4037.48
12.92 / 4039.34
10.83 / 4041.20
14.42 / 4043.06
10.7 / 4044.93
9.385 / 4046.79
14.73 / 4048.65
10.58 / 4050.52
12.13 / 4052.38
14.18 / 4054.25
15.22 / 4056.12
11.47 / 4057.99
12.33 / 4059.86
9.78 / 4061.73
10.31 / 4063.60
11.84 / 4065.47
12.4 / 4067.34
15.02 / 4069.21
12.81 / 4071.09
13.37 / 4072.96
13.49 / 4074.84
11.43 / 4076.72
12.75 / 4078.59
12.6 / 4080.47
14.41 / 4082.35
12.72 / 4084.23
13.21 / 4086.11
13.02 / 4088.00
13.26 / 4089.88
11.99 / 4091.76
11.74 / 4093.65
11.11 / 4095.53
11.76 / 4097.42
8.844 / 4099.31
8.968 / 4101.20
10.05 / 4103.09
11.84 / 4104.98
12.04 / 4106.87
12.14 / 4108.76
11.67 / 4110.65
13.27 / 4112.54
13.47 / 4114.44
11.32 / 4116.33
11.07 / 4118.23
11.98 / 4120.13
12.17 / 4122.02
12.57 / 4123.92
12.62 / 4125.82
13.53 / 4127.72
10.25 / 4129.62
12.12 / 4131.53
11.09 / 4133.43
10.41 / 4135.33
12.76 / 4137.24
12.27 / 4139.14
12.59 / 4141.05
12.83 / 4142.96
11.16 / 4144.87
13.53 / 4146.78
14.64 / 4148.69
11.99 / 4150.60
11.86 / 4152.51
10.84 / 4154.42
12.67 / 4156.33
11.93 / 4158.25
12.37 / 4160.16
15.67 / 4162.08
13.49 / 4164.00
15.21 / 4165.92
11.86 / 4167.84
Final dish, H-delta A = 1.5 angstrom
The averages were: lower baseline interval 12.4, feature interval 11.8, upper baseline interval 12.1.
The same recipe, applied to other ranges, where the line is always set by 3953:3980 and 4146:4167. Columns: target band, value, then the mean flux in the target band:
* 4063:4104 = -4.44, 12.2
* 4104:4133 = -0.28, 12.1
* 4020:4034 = -4.51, 12.4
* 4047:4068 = -3.95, 12.2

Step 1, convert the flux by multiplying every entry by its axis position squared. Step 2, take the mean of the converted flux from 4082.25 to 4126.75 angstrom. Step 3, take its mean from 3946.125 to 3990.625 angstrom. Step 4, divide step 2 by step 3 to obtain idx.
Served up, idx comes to 1.5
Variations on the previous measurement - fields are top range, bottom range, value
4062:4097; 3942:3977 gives 1.65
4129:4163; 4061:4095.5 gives 1.01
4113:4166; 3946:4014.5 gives 1.34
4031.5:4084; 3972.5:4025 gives 1.10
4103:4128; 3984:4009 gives 1.06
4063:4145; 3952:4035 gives 1.21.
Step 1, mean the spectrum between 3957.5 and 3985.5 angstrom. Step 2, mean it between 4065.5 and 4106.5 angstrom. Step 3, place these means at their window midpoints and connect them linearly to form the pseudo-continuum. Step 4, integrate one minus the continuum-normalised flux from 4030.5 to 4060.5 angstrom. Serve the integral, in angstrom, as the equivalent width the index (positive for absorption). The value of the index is -4.91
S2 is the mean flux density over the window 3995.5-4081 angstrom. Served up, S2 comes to 12.4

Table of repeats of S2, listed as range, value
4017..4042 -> 12.4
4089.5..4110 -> 11.2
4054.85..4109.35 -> 12.1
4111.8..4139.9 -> 12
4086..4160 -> 12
